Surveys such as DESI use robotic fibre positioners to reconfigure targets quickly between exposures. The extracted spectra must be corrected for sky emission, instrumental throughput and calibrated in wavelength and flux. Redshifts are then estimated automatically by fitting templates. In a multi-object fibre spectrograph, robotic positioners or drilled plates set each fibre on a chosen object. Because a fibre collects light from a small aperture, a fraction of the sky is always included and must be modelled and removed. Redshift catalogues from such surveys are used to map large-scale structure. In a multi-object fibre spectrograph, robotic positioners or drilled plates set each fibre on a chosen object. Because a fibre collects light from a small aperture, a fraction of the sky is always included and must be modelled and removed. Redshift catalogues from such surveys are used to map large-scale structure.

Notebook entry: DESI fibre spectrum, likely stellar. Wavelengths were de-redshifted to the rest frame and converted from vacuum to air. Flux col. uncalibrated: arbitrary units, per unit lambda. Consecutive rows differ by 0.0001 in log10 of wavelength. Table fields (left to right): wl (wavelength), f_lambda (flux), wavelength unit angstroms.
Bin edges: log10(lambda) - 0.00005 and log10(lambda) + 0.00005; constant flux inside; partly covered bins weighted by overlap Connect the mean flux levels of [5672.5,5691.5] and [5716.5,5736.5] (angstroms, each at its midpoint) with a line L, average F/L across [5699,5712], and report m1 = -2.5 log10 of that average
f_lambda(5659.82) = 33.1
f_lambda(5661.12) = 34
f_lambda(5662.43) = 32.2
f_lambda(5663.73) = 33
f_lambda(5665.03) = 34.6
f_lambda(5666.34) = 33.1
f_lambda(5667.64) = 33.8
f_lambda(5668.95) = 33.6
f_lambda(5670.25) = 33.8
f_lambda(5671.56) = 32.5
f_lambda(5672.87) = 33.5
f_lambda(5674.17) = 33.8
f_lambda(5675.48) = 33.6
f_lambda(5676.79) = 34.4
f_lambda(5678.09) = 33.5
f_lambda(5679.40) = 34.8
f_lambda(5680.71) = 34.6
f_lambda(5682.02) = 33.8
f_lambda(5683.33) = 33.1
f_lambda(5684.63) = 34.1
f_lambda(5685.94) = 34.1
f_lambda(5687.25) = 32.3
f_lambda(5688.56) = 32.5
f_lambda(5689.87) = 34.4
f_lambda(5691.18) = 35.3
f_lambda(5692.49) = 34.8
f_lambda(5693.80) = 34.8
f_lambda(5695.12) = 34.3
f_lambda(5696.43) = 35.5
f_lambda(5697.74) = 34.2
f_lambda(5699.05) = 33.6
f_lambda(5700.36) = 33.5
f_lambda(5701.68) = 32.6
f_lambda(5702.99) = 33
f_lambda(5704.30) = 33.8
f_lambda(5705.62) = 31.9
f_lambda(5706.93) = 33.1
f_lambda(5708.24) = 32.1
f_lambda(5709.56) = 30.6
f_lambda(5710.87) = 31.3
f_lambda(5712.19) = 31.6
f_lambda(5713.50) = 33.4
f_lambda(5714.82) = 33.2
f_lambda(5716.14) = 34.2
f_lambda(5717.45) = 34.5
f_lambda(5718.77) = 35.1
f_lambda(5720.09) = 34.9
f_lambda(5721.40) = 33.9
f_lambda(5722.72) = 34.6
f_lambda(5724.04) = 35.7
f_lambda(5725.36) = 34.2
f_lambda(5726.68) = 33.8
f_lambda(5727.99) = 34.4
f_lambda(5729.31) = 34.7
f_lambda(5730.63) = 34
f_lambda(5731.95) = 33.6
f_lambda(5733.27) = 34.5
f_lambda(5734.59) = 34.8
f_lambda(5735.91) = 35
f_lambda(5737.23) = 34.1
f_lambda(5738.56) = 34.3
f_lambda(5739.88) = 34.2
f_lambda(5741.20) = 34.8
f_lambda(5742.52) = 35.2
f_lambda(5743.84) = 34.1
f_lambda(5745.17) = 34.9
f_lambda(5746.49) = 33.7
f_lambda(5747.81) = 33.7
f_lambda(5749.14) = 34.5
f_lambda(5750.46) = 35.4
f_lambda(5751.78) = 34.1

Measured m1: 0.06 mag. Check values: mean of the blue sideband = 33.8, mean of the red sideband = 34.5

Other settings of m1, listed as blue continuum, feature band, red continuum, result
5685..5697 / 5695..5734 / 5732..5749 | 0.02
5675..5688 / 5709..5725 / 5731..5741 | 0.02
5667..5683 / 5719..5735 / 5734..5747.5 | 0.00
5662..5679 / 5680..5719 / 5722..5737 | 0.02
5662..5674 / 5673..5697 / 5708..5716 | -0.04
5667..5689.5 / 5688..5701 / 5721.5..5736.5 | -0.01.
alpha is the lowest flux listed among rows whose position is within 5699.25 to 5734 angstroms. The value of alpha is 30.6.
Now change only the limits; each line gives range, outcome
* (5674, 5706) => 31.9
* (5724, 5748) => 33.6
